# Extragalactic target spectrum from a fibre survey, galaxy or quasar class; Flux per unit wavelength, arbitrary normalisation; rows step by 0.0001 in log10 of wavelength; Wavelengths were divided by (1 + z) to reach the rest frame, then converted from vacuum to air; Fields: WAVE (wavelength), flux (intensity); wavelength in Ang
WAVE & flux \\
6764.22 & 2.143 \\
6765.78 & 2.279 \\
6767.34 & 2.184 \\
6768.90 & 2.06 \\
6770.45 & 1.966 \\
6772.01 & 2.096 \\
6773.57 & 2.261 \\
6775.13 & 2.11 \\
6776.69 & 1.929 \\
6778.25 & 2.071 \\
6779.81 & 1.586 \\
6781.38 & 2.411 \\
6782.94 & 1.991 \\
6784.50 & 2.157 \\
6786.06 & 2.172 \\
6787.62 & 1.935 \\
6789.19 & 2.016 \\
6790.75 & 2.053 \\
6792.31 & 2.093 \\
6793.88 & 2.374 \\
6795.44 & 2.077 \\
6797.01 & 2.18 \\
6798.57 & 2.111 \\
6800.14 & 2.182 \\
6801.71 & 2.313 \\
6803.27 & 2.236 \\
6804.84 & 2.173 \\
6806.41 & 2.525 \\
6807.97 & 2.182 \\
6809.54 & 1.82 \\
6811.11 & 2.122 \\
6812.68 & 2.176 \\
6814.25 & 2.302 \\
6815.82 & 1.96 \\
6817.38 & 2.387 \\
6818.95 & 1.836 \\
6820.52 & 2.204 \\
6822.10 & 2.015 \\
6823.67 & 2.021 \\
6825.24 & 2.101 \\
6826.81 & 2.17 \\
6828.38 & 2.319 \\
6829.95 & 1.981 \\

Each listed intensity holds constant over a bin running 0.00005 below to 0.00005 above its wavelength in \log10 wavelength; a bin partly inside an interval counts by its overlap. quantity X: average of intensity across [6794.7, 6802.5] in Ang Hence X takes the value 2.17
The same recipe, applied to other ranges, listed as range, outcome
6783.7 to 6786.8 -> 2.17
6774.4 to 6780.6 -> 1.92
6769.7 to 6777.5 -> 2.07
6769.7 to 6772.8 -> 2.03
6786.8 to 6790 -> 1.98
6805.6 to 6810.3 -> 2.18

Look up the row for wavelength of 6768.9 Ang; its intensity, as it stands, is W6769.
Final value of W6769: 2.06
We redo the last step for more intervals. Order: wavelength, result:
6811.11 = 2.122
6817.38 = 2.387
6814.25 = 2.302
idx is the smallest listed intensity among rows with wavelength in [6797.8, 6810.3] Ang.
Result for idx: 1.82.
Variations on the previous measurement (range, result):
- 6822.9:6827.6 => 2.021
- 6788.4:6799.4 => 2.016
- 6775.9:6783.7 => 1.586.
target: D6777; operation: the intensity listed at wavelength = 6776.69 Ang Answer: 1.929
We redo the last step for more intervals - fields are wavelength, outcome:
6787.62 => 1.935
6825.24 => 2.101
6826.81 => 2.17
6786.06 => 2.172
